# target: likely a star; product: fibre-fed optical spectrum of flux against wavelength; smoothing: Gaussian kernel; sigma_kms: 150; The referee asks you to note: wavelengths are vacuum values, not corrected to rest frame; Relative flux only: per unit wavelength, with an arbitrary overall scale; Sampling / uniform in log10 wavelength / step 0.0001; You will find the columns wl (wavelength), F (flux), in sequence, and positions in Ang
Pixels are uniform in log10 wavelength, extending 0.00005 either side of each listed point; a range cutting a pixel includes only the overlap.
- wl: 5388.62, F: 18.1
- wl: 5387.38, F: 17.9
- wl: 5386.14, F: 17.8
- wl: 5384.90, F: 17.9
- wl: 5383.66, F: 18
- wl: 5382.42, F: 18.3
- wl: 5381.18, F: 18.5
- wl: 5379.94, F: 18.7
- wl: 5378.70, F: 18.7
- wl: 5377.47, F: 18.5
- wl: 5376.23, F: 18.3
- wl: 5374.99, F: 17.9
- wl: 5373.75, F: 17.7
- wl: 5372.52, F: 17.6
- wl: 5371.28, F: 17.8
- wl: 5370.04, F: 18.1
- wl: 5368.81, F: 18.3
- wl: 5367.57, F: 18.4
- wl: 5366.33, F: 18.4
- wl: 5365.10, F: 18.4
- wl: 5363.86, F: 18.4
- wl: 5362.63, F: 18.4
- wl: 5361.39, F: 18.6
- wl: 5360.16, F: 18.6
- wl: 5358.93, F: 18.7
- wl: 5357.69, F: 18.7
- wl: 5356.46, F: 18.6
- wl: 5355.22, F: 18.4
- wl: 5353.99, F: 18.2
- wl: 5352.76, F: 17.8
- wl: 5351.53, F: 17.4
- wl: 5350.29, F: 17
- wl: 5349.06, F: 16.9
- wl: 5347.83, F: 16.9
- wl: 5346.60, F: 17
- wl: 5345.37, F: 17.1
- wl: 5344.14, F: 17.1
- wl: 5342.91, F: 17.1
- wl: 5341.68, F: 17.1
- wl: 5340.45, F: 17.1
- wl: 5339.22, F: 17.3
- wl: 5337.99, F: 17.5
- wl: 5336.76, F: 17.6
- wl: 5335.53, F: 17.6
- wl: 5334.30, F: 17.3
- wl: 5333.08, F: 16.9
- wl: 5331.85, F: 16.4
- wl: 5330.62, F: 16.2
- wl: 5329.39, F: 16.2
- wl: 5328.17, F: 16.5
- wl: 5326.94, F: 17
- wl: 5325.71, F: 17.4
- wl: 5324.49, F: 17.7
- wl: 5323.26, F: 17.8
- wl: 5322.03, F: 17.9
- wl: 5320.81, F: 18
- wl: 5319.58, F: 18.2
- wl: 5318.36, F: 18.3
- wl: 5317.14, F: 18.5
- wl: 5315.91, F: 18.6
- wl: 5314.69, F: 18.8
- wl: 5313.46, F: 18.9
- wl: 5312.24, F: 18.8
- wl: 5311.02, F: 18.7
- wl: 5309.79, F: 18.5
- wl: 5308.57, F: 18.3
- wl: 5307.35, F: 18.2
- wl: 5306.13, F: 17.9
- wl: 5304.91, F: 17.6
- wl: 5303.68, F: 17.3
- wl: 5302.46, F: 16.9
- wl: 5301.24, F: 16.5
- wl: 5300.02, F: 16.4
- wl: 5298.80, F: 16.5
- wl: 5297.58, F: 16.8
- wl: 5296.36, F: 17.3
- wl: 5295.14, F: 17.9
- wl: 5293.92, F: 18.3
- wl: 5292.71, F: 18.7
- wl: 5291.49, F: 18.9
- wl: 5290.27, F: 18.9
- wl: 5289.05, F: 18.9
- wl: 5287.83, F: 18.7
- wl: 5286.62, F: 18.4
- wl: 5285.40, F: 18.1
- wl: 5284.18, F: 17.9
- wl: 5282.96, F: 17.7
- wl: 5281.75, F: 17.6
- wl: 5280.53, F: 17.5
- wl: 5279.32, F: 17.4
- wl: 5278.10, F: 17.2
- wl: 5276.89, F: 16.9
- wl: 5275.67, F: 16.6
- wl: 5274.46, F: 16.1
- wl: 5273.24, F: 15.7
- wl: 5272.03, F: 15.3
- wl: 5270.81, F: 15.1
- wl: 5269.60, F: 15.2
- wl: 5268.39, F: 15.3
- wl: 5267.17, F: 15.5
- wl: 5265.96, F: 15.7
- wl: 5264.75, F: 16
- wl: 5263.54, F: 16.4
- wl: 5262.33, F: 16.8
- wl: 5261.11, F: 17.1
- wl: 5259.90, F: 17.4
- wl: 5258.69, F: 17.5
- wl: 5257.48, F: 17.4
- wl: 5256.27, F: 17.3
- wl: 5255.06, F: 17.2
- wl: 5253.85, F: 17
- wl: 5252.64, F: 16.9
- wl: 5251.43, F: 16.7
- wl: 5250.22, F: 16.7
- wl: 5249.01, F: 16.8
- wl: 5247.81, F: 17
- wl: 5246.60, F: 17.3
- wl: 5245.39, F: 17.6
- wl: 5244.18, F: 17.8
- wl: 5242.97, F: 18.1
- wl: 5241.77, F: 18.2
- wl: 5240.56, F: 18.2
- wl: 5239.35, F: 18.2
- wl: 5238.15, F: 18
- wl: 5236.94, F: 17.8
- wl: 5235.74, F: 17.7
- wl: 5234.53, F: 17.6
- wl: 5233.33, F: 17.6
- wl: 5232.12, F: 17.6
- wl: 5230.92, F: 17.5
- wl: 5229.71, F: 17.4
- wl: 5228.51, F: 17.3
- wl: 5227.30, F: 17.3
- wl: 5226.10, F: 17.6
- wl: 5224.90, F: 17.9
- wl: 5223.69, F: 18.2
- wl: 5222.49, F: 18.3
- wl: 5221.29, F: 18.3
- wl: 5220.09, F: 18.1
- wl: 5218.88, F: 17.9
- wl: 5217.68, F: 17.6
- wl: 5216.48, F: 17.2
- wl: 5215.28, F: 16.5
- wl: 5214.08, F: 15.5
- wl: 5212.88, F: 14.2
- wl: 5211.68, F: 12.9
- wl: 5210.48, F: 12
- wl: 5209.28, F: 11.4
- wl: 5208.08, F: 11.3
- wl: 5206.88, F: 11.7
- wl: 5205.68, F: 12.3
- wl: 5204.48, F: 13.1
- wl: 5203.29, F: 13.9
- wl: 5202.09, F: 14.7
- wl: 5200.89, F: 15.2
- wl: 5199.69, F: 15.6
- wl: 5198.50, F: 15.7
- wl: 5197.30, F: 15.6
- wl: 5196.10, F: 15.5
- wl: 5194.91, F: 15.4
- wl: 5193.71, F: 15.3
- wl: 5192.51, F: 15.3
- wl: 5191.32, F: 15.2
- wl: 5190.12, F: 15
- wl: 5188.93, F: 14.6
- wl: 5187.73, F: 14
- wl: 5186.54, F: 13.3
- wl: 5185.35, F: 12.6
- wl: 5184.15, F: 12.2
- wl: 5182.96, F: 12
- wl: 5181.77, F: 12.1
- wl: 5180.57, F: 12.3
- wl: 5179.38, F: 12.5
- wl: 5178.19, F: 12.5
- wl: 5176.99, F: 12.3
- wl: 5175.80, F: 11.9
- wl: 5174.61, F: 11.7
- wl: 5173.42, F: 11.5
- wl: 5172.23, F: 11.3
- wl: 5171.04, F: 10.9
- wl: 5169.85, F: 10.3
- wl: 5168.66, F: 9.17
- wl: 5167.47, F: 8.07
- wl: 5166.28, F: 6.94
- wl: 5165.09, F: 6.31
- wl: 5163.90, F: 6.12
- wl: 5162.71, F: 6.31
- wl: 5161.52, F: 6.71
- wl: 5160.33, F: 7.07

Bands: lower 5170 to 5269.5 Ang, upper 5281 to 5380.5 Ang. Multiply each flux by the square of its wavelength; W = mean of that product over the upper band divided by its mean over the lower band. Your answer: 1.20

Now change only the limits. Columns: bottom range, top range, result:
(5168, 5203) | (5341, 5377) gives 1.44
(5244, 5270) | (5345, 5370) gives 1.12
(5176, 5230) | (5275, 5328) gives 1.25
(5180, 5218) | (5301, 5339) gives 1.32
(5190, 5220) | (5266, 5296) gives 1.21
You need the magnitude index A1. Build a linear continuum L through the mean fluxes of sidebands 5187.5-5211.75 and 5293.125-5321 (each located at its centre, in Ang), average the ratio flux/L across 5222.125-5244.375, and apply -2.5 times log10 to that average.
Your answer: -0.17 mag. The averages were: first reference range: 14.1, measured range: 17.8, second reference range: 17.9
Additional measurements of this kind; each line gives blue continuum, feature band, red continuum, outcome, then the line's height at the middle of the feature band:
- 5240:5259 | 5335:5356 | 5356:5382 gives 0.05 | 18.2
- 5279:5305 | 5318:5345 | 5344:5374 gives 0.04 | 17.9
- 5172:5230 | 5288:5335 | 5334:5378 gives -0.05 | 16.9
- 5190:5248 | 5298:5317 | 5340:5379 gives -0.04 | 17.3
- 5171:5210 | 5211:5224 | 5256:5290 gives -0.15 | 14.5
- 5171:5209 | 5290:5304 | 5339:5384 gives -0.08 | 16.2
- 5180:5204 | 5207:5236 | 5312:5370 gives -0.10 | 15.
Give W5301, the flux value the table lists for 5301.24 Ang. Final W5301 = 16.5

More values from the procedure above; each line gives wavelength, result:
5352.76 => 17.8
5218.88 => 17.9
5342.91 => 17.1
